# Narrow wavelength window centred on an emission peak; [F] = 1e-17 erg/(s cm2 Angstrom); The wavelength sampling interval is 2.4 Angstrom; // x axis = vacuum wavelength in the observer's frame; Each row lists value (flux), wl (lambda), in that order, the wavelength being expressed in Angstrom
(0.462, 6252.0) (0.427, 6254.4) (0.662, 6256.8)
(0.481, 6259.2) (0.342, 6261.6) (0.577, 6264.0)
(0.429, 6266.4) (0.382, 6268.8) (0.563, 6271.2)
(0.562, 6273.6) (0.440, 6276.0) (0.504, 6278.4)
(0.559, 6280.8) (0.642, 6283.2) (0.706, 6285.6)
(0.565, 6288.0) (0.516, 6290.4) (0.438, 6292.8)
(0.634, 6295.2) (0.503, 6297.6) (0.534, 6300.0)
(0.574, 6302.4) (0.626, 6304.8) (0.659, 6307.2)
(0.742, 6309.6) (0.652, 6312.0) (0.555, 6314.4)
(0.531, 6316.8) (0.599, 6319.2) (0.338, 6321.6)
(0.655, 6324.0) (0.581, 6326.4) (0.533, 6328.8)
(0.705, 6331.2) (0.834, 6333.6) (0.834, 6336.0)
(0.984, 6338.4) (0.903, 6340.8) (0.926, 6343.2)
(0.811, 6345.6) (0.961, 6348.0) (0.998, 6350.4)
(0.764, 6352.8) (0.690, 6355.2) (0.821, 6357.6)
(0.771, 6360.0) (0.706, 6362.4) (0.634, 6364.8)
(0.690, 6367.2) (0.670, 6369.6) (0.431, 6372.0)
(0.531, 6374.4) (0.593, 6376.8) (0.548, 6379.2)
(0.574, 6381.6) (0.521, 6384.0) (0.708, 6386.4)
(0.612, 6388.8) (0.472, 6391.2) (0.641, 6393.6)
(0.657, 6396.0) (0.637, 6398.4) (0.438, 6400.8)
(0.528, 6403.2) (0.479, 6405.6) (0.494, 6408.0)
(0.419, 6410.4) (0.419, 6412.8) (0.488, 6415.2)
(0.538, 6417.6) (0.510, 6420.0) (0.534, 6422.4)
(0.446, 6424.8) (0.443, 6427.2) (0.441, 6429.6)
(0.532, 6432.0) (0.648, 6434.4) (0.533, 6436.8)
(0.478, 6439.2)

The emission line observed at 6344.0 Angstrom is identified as C III] 1909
